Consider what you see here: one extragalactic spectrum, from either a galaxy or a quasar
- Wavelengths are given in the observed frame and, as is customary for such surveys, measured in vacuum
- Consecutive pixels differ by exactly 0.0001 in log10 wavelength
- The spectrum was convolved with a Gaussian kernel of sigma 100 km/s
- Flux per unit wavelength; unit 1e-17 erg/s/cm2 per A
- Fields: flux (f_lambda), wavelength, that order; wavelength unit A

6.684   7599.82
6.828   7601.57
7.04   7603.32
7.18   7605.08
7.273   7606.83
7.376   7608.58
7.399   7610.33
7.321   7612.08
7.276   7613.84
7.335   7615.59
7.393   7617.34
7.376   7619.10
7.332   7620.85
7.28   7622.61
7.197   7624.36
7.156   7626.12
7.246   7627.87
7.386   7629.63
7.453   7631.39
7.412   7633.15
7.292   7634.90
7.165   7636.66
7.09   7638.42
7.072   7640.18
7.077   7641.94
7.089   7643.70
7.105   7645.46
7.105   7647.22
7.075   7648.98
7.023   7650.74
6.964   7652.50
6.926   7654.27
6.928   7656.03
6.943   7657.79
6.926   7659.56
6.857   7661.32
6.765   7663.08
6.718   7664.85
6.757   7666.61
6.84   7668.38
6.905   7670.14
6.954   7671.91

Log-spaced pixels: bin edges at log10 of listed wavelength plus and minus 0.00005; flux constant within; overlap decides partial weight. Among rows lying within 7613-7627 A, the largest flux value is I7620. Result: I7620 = 7.393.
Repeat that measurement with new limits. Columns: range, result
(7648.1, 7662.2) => 7.075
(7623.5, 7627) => 7.197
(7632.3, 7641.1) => 7.412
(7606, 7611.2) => 7.399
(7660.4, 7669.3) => 6.857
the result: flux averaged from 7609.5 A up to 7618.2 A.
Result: 7.35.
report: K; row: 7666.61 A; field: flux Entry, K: 6.757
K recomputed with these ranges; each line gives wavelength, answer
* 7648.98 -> 7.075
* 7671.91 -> 6.954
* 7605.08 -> 7.18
